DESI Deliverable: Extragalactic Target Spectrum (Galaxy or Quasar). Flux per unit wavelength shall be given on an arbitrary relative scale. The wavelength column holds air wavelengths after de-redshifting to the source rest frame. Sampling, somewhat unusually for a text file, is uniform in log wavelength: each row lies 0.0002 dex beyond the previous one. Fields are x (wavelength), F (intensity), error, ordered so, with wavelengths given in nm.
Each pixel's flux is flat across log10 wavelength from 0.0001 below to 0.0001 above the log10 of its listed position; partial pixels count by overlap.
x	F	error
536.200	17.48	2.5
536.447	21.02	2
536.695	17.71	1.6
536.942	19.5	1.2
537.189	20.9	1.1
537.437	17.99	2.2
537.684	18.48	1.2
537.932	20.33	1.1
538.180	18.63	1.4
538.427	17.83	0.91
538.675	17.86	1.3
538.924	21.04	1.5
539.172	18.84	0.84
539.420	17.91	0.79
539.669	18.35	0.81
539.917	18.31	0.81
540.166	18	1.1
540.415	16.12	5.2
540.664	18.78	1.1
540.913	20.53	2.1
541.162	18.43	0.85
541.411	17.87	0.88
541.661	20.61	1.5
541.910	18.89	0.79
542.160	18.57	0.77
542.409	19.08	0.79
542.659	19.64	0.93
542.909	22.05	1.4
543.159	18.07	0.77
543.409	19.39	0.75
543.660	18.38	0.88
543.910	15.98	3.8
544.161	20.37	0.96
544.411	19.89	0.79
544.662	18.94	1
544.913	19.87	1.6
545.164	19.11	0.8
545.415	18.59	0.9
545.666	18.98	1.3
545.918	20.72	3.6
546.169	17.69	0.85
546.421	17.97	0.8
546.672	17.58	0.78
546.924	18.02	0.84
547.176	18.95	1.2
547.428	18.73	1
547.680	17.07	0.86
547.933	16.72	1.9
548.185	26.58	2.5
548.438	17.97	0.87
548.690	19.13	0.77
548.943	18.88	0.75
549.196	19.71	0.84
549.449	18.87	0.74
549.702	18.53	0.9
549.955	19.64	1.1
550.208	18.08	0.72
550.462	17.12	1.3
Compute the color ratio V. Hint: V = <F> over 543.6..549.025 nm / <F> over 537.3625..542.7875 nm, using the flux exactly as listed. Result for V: 1.01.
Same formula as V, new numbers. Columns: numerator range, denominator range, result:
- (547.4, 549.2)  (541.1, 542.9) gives 1.01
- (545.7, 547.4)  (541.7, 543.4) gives 0.95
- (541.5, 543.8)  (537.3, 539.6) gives 1.03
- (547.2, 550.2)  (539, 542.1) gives 1.03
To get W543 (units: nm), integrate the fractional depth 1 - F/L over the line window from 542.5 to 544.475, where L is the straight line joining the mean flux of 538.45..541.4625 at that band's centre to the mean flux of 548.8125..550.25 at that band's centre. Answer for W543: -0.05 nm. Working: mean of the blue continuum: 18.5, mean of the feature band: 19.2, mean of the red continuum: 19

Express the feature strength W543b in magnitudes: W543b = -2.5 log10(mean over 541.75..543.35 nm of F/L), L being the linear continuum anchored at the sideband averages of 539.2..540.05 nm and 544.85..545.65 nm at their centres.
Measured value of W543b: -0.04 mag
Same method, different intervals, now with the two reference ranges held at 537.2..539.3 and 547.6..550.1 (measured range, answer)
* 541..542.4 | 0.009 mag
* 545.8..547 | 0.049 mag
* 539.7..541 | 0.045 mag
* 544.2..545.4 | -0.014 mag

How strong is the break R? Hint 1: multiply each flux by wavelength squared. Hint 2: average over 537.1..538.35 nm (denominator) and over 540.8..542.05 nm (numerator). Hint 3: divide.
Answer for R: 1.02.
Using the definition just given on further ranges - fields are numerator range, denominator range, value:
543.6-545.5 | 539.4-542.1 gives 1.03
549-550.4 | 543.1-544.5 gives 1.03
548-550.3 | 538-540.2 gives 1.10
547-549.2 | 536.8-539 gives 1.05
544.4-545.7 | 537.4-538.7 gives 1.06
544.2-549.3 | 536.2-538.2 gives 1.03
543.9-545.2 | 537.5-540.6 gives 1.07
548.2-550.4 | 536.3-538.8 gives 1.05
